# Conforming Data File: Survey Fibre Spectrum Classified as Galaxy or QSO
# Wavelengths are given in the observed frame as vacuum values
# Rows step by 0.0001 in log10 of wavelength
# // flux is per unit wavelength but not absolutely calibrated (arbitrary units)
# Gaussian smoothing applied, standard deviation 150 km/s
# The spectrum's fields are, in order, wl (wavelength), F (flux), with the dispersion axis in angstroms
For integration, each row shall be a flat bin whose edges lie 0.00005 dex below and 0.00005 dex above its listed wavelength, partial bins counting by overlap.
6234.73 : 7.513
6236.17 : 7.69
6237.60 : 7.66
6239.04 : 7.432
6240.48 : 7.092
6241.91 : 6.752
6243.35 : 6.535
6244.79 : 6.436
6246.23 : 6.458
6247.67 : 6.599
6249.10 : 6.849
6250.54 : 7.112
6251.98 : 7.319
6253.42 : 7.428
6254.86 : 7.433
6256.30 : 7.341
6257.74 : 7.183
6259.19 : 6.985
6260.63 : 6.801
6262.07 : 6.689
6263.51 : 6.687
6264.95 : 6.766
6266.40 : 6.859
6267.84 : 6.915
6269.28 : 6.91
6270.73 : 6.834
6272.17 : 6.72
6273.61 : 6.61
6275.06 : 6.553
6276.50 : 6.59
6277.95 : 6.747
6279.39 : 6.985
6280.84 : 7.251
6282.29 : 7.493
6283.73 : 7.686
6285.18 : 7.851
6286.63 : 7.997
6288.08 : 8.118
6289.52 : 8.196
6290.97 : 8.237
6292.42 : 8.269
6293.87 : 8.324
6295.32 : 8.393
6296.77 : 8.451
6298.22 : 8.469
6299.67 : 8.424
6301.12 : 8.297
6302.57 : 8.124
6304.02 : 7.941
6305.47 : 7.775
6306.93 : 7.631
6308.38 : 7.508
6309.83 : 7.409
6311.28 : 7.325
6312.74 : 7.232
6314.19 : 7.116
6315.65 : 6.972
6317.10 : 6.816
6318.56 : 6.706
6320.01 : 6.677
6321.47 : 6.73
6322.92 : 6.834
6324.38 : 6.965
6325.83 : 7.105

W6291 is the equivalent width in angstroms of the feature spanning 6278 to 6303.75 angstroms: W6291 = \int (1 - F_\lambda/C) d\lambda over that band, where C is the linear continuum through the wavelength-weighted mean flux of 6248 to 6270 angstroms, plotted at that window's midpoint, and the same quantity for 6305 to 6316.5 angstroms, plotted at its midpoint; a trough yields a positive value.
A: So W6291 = -2.8 angstroms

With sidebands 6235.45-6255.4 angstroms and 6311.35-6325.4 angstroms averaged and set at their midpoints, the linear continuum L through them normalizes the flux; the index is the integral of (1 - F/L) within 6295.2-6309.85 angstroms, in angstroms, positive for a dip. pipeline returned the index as -2.3 angstroms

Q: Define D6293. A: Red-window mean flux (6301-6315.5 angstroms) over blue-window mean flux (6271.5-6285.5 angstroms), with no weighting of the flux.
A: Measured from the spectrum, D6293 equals 1.08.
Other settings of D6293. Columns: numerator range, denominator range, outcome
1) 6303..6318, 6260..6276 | 1.09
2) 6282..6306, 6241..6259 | 1.17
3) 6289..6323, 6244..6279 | 1.12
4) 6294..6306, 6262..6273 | 1.21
